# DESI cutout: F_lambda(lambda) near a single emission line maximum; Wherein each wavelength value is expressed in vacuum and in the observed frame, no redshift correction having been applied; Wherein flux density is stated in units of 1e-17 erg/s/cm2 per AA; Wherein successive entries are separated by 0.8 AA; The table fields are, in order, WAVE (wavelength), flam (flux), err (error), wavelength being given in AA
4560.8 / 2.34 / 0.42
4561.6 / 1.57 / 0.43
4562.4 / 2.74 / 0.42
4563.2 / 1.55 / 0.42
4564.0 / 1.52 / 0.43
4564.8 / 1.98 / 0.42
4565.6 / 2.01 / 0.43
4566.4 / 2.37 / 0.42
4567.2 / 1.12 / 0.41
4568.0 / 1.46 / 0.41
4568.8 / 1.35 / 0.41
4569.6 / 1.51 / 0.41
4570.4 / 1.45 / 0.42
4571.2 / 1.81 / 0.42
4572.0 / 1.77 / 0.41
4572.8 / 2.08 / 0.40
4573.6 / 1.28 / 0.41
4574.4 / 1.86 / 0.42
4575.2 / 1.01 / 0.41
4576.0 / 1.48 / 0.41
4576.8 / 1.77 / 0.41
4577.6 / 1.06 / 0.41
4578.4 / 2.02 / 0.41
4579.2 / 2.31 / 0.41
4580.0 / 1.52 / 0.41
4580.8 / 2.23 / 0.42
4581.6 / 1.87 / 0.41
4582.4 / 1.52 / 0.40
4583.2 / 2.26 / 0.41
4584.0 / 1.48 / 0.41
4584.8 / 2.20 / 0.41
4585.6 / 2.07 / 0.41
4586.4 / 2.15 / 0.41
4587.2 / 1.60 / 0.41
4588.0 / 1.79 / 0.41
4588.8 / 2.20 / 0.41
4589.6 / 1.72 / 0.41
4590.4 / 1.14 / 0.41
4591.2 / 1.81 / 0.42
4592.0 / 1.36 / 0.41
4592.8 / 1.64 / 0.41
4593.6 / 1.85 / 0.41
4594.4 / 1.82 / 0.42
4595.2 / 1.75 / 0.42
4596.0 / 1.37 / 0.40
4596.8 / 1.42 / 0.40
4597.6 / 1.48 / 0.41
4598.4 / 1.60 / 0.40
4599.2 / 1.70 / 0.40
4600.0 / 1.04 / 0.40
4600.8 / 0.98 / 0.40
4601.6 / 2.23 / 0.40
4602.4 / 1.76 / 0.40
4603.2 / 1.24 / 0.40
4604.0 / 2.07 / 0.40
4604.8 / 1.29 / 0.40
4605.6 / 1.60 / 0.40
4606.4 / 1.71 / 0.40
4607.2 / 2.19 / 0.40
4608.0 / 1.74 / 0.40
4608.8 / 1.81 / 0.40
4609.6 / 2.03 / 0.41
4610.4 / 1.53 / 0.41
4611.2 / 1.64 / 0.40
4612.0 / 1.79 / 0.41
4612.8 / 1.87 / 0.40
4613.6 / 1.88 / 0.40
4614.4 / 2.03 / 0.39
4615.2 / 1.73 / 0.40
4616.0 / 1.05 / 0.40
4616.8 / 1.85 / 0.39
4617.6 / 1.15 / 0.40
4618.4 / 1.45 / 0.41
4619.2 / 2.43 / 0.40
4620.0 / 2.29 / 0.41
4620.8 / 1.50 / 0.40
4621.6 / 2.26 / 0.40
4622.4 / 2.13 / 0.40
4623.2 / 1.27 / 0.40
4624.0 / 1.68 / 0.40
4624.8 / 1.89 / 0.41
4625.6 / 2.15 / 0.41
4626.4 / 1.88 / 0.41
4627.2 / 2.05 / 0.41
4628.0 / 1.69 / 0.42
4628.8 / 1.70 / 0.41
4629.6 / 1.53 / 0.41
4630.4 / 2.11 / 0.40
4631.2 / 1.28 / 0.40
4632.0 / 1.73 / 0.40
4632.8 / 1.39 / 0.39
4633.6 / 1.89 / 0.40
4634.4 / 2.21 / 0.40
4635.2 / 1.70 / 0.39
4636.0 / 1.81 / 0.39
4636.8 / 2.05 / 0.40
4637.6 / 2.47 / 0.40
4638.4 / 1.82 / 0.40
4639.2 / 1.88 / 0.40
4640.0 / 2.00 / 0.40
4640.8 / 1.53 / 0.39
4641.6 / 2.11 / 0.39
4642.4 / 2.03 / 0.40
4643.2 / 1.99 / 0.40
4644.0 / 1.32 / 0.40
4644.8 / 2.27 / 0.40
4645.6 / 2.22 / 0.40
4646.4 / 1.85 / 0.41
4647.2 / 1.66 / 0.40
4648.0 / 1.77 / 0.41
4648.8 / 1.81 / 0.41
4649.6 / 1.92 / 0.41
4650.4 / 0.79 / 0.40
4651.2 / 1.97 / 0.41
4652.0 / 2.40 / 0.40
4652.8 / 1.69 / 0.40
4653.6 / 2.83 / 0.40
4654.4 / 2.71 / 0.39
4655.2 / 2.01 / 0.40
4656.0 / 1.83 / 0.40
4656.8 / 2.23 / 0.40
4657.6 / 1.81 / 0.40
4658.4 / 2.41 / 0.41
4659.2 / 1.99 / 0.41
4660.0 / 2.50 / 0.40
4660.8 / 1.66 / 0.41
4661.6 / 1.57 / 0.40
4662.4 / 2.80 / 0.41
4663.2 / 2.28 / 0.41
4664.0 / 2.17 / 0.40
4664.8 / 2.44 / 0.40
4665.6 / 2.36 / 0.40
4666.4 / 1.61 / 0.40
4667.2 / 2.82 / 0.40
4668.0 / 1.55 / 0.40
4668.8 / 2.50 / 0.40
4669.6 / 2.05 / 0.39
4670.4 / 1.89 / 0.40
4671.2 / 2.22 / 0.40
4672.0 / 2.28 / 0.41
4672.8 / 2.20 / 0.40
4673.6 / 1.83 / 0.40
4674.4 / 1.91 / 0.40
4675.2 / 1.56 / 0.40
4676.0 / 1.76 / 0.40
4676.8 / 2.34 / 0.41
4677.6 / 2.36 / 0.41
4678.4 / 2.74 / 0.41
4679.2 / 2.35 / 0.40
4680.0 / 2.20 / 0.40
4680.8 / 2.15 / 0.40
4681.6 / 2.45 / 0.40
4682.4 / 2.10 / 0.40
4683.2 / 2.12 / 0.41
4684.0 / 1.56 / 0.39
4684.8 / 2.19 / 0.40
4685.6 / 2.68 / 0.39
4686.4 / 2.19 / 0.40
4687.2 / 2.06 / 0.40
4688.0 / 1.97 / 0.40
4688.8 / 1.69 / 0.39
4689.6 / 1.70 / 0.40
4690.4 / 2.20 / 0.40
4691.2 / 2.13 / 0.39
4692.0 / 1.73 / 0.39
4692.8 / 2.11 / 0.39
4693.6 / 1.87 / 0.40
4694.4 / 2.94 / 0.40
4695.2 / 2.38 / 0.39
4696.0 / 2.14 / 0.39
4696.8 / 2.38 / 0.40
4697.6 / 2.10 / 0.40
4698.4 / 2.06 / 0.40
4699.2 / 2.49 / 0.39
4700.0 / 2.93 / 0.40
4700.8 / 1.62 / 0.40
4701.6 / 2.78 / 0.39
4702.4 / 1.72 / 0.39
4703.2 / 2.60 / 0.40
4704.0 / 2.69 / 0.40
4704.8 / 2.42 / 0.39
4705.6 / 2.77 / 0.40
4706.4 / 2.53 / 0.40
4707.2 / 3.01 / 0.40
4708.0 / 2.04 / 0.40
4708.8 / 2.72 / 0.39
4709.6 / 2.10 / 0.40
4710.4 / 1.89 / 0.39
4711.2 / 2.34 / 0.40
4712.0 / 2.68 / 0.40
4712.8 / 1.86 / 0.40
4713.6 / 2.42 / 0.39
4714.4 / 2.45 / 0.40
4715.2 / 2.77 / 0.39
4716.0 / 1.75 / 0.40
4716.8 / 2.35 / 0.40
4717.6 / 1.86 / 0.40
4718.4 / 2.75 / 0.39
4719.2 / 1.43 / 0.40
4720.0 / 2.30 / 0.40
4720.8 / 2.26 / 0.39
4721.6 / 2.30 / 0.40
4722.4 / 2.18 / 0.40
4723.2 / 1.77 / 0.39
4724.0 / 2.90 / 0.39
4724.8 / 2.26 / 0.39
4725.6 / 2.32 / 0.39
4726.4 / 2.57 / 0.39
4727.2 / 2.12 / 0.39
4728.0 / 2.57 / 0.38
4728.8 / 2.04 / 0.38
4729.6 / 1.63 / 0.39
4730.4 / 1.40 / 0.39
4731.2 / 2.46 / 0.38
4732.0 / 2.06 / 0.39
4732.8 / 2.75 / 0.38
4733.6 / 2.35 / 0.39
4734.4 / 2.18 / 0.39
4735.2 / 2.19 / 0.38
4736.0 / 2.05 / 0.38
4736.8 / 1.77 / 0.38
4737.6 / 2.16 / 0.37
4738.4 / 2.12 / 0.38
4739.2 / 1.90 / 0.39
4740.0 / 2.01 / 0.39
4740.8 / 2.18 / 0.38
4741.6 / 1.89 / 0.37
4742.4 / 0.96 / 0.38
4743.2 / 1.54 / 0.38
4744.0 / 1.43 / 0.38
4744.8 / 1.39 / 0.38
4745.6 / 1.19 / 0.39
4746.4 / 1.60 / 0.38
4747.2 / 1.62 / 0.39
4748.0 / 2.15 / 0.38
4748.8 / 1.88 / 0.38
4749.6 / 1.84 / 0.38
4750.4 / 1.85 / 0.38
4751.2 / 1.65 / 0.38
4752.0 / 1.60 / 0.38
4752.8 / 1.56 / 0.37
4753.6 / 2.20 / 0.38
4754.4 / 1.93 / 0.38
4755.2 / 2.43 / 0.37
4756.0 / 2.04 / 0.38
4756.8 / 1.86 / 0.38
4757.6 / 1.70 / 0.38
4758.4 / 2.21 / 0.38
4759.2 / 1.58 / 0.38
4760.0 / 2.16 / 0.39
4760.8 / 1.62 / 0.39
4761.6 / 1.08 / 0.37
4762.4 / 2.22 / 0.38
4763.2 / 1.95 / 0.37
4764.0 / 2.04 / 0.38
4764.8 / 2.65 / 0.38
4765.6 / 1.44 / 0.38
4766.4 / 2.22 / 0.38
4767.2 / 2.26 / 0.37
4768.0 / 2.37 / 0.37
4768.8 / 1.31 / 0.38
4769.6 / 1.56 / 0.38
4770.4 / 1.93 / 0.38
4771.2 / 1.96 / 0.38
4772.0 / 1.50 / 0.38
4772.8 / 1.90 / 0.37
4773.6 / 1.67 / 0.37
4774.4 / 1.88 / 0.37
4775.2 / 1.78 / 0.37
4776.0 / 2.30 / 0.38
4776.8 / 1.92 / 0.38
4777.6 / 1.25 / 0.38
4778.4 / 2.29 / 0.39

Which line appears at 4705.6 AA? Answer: C III] 1909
